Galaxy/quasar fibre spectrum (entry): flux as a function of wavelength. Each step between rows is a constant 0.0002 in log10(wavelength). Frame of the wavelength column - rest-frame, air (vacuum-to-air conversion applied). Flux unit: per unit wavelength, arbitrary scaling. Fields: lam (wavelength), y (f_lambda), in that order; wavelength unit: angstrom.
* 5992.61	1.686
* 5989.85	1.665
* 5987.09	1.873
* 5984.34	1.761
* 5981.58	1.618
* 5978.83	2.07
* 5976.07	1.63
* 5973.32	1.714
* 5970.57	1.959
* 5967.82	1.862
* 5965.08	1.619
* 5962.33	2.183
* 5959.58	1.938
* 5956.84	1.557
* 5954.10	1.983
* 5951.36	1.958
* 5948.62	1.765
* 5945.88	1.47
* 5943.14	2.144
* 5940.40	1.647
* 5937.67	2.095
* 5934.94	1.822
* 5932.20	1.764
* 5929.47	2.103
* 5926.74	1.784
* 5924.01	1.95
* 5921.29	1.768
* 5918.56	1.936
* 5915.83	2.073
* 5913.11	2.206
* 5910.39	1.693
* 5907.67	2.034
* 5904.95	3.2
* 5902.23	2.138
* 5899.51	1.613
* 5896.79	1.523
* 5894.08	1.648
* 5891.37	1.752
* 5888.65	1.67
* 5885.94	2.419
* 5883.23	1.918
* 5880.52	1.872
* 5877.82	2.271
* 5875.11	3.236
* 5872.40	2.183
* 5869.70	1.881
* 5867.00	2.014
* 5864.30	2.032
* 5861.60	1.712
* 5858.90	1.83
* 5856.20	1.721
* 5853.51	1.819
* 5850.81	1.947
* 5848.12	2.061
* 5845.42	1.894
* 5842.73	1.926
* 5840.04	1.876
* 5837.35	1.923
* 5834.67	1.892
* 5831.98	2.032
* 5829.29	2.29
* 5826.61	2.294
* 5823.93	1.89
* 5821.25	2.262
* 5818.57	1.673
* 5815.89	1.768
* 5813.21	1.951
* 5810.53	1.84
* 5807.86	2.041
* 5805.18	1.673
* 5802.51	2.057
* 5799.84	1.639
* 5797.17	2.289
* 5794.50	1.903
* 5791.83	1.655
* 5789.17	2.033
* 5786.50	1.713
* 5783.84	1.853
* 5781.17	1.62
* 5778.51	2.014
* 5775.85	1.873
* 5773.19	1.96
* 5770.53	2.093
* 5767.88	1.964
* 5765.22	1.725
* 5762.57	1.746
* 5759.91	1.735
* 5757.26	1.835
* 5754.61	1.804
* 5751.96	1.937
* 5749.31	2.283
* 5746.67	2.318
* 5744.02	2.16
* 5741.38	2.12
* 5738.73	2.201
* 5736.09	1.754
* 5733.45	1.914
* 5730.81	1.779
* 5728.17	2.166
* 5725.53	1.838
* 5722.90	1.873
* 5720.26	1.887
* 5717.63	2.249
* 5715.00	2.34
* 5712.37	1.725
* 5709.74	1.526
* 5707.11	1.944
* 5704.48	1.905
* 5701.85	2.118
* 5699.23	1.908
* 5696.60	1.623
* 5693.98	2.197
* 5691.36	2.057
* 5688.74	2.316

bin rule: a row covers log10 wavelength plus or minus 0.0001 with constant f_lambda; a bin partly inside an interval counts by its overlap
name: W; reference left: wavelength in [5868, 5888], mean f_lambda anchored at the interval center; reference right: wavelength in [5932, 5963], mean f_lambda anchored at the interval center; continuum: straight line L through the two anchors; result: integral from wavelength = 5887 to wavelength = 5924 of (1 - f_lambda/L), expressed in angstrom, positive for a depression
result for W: 2.3 angstrom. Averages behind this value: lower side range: 2.23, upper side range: 1.86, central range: 1.95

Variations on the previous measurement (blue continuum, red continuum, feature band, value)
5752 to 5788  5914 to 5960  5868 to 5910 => -4.9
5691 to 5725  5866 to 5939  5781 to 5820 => 2.5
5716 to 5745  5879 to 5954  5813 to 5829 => -0.3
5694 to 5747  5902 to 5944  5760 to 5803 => 2.3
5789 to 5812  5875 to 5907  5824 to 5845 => -0.7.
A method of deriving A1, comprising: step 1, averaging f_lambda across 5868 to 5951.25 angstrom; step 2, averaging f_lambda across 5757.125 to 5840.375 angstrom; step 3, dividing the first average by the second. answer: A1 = 1.04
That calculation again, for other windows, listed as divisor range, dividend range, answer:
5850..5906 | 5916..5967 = 0.93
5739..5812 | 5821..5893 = 1.05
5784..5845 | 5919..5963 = 0.96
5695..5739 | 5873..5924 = 1.07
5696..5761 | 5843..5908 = 1.03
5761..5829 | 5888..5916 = 1.03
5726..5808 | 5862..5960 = 1.02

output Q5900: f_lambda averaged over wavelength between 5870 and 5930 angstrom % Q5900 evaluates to 2.04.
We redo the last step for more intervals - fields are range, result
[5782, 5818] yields 1.87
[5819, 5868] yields 1.96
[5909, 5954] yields 1.89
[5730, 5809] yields 1.92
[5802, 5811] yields 1.9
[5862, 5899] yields 2.01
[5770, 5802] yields 1.89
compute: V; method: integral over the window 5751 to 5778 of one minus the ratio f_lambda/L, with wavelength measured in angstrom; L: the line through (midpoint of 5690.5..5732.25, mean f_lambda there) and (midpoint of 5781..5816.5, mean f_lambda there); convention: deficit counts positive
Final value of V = 0.39 angstrom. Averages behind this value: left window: 1.94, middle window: 1.87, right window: 1.87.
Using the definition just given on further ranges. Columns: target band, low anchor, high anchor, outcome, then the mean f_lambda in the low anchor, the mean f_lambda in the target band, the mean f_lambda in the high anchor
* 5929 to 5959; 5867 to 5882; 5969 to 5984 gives 1.6 angstrom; 2.26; 1.84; 1.8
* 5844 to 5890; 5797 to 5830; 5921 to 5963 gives -2.6 angstrom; 1.96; 2.03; 1.87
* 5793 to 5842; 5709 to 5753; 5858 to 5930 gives 1.3 angstrom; 2.01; 1.96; 2.02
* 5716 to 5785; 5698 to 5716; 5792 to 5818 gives -1.7 angstrom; 1.92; 1.95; 1.89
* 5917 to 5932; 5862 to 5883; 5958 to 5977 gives 0.7 angstrom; 2.17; 1.9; 1.85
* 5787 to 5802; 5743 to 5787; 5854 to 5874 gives 0.2 angstrom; 1.92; 1.9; 1.92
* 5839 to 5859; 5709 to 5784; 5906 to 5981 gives 0.3 angstrom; 1.95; 1.89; 1.88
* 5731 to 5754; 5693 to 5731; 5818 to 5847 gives -1.2 angstrom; 1.94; 2.06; 2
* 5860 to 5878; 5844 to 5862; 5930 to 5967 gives -3.1 angstrom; 1.86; 2.18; 1.85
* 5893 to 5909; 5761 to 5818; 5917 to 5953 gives -1.4 angstrom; 1.87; 2.03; 1.86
